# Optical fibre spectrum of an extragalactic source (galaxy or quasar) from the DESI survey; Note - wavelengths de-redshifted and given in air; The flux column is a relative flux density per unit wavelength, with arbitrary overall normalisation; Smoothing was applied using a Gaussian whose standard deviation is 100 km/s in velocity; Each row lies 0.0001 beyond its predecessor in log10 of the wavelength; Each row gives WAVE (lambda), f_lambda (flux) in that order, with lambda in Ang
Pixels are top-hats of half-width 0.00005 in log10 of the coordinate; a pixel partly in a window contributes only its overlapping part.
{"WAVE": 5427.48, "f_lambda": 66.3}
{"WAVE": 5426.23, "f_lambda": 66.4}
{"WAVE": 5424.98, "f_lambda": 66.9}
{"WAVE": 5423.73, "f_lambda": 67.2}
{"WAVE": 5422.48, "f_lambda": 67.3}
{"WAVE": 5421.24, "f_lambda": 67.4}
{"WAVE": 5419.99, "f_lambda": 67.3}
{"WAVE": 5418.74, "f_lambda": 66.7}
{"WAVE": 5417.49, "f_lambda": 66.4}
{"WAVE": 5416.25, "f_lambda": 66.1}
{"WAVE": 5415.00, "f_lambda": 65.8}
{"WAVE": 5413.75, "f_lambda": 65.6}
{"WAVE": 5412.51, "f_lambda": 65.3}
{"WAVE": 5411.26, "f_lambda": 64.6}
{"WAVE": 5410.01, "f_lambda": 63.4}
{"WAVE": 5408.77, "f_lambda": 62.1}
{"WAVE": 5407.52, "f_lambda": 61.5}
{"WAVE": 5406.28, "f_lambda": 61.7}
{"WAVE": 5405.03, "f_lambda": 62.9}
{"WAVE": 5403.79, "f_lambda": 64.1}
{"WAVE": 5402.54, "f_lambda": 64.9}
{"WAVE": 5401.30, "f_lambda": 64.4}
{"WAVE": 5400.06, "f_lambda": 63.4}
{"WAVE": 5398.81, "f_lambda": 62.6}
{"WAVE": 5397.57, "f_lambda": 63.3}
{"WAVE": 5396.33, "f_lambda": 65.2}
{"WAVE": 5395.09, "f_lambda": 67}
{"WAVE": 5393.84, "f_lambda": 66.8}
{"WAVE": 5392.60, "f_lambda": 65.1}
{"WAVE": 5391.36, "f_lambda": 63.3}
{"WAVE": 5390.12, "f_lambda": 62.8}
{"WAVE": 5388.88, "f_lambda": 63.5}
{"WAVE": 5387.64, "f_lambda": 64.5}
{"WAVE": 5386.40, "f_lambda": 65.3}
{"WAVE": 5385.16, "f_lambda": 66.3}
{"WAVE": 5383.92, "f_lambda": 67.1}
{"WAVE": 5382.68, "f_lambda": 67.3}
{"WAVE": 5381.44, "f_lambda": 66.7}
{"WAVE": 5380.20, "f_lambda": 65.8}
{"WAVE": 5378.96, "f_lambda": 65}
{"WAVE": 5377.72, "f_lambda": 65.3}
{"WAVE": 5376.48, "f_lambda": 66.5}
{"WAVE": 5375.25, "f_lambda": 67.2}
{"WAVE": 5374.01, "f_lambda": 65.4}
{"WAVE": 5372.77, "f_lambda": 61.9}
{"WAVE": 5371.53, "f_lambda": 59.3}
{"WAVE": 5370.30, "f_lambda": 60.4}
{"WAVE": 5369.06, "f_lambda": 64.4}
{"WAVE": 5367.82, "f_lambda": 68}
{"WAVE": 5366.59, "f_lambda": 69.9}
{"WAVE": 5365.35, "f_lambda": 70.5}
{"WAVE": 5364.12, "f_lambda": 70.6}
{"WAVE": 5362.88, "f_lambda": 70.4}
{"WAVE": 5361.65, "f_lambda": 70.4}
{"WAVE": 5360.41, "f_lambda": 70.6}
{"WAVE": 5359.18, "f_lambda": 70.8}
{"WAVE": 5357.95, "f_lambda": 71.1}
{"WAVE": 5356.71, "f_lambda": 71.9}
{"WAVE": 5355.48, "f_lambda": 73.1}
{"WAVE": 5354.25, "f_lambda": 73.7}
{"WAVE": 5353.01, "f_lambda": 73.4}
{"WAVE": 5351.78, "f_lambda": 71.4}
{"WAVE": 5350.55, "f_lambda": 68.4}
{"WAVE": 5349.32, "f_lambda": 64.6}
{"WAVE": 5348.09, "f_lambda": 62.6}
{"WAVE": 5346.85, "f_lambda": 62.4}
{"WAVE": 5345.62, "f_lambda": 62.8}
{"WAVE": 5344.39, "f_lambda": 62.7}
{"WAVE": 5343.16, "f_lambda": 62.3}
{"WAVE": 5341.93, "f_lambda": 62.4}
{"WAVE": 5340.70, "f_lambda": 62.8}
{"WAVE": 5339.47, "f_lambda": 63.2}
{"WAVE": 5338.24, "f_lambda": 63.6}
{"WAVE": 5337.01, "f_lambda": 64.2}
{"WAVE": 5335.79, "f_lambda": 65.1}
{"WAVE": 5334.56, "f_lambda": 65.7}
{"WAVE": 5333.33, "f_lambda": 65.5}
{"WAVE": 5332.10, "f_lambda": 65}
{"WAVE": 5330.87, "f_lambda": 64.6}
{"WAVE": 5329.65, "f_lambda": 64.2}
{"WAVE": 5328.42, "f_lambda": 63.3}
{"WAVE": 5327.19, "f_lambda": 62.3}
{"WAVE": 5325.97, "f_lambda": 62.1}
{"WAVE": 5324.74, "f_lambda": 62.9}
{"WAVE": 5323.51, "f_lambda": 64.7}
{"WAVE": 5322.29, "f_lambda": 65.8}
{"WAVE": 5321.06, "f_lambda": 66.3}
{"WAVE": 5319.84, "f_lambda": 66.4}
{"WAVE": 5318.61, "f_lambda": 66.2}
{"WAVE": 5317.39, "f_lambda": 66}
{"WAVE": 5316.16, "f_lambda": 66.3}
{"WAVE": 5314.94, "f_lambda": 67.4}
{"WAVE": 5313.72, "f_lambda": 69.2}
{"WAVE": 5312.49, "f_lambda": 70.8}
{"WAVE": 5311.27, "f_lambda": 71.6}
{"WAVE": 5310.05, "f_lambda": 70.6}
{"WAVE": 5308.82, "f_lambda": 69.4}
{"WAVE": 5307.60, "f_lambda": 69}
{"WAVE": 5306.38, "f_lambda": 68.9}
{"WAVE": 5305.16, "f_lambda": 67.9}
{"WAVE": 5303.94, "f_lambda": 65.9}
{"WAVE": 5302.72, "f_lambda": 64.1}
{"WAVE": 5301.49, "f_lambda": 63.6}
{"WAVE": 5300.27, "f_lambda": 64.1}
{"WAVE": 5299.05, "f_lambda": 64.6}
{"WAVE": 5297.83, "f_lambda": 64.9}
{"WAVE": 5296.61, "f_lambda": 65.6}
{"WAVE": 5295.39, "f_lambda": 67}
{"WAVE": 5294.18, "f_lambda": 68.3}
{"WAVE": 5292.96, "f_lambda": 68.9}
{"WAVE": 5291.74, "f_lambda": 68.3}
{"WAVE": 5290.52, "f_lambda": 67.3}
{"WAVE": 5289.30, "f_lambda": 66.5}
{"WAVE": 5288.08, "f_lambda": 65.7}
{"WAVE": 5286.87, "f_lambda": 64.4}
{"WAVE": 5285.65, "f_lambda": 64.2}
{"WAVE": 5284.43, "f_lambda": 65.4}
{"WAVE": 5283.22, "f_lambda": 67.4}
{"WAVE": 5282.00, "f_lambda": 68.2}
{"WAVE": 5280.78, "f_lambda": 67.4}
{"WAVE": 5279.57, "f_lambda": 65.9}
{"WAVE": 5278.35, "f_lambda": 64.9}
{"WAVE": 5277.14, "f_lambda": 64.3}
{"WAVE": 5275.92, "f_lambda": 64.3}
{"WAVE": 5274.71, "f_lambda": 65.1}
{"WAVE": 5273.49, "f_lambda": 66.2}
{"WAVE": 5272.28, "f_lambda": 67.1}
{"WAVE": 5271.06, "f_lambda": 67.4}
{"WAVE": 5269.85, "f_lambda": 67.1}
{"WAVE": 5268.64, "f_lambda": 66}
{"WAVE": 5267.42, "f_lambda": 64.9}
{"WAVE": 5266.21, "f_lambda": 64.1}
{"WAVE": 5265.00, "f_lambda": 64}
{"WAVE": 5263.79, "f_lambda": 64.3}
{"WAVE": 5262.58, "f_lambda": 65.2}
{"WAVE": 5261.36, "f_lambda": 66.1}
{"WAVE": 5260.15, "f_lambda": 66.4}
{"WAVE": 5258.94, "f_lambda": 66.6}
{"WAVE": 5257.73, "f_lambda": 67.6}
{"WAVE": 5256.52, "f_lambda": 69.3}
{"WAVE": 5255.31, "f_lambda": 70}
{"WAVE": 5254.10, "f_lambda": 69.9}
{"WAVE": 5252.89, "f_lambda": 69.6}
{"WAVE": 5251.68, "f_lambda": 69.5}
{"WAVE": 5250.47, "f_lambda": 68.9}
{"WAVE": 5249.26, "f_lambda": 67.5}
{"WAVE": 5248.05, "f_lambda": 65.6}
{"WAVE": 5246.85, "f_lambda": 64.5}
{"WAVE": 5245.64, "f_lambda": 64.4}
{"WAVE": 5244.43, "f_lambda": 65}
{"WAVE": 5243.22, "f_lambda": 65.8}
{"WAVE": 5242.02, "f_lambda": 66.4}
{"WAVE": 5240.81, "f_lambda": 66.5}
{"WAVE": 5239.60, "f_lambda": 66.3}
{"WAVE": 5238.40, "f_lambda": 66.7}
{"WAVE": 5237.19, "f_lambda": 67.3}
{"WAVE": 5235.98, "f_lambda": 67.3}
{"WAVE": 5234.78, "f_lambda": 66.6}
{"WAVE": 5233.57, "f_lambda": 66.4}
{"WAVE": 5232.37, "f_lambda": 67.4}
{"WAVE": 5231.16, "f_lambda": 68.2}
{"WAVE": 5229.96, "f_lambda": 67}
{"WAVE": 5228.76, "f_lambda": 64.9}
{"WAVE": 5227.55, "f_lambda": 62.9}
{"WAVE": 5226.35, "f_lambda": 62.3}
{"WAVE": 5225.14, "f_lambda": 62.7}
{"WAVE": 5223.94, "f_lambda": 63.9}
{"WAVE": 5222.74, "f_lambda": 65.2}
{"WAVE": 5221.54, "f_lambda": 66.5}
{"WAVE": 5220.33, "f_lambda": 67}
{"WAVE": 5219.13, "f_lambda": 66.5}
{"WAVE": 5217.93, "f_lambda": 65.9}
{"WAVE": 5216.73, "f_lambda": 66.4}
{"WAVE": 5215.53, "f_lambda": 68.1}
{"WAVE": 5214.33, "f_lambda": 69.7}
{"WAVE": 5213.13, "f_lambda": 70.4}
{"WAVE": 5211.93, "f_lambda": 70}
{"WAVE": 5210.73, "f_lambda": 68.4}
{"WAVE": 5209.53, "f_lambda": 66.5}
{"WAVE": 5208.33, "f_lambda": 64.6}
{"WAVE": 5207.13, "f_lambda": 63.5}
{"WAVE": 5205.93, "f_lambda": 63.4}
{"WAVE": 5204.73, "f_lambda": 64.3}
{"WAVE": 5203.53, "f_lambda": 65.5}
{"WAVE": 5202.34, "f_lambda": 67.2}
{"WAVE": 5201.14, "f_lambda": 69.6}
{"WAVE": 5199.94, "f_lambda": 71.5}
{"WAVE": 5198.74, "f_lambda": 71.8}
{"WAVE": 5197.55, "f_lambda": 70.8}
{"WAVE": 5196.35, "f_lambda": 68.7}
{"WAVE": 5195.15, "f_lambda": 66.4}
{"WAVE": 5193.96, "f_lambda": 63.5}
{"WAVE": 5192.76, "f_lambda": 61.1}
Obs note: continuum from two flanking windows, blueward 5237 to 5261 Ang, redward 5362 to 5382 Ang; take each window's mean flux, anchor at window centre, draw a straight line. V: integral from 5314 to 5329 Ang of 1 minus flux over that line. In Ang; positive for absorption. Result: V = 0.3 Ang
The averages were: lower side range 67.2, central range 65.1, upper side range 66.1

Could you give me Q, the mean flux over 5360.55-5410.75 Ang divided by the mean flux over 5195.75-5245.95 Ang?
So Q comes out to 0.98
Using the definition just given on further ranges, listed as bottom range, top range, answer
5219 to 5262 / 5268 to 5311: 1.00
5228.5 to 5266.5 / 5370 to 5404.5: 0.97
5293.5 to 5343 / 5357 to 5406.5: 1.00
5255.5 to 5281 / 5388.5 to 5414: 0.97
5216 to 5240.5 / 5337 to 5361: 1.02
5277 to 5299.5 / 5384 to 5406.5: 0.97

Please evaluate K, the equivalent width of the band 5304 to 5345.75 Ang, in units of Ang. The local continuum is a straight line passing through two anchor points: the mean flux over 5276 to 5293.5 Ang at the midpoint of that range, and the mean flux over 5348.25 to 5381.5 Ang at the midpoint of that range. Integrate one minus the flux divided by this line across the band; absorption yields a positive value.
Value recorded 0.9 Ang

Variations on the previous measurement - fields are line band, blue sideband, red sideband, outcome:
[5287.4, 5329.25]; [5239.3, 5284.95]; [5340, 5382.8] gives 0.1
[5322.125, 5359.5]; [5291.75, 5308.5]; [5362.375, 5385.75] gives 0.3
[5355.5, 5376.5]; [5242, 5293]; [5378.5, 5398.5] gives -0.7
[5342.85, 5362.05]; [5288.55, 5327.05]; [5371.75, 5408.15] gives -0.8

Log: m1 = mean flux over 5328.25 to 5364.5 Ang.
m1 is 66.8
